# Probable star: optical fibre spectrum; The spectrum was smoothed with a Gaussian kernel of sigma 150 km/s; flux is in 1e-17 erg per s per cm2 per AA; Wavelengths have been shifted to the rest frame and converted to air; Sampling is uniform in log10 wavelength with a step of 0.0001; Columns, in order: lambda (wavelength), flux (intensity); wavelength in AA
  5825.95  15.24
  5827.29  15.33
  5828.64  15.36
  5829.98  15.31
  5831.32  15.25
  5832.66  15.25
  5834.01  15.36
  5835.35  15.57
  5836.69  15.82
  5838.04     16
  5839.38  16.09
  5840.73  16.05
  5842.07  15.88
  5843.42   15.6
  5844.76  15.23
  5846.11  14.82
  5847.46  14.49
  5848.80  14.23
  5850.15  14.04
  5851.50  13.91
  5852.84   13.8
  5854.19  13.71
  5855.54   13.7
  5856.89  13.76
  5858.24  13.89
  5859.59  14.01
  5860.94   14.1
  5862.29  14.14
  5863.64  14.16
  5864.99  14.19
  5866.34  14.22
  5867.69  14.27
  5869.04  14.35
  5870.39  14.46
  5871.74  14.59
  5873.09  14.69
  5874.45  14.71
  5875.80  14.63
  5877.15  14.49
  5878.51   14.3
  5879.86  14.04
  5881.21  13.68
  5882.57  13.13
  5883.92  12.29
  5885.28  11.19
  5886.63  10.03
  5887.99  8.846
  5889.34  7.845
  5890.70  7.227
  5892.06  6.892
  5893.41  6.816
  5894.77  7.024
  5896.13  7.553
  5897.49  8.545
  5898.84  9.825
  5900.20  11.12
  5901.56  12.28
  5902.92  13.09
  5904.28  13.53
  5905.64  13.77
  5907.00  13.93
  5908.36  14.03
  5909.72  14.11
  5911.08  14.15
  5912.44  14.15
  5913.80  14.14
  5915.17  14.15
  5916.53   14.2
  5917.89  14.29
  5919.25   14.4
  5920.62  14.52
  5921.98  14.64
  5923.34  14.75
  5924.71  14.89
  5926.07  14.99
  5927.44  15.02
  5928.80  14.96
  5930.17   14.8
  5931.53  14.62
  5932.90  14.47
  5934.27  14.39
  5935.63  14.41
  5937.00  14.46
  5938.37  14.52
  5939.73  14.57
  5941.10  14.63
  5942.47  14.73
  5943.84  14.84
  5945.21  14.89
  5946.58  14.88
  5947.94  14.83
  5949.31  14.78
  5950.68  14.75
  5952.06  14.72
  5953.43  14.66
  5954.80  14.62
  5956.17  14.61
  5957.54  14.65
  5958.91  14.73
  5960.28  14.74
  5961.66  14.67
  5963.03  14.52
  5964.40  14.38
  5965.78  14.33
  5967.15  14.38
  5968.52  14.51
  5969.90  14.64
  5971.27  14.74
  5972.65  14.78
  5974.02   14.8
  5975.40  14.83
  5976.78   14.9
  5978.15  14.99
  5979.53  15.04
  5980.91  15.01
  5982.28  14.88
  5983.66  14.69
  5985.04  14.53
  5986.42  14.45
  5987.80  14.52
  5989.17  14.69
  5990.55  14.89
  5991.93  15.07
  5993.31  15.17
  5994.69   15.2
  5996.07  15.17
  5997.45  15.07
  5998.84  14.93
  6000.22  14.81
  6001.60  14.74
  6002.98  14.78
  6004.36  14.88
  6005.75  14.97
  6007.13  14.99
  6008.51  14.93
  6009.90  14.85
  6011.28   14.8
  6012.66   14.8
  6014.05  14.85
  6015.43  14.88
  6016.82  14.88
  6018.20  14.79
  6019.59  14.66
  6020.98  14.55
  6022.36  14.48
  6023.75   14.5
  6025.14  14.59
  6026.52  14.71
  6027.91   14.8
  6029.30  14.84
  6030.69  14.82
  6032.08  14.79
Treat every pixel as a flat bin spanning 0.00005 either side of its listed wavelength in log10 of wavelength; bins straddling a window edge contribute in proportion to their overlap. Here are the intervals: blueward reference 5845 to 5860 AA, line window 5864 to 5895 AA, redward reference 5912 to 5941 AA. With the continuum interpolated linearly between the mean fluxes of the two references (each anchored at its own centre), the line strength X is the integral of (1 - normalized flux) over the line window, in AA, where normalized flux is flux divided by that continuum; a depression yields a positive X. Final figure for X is 4.5 AA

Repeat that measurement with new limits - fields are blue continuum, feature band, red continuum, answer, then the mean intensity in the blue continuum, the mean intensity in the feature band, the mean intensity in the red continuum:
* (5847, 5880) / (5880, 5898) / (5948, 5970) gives 6.1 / 14.2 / 9.46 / 14.6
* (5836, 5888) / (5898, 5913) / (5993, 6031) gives 1.4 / 14.2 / 13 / 14.8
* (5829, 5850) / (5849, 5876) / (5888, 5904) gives -3.1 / 15.4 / 14.2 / 9.04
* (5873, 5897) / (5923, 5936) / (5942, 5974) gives -1.5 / 11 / 14.7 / 14.7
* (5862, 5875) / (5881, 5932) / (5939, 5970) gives 7.6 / 14.4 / 12.3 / 14.7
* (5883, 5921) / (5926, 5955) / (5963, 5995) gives -3.4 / 11.6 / 14.7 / 14.7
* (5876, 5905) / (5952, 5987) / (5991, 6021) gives -2.9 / 10.7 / 14.7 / 14.9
